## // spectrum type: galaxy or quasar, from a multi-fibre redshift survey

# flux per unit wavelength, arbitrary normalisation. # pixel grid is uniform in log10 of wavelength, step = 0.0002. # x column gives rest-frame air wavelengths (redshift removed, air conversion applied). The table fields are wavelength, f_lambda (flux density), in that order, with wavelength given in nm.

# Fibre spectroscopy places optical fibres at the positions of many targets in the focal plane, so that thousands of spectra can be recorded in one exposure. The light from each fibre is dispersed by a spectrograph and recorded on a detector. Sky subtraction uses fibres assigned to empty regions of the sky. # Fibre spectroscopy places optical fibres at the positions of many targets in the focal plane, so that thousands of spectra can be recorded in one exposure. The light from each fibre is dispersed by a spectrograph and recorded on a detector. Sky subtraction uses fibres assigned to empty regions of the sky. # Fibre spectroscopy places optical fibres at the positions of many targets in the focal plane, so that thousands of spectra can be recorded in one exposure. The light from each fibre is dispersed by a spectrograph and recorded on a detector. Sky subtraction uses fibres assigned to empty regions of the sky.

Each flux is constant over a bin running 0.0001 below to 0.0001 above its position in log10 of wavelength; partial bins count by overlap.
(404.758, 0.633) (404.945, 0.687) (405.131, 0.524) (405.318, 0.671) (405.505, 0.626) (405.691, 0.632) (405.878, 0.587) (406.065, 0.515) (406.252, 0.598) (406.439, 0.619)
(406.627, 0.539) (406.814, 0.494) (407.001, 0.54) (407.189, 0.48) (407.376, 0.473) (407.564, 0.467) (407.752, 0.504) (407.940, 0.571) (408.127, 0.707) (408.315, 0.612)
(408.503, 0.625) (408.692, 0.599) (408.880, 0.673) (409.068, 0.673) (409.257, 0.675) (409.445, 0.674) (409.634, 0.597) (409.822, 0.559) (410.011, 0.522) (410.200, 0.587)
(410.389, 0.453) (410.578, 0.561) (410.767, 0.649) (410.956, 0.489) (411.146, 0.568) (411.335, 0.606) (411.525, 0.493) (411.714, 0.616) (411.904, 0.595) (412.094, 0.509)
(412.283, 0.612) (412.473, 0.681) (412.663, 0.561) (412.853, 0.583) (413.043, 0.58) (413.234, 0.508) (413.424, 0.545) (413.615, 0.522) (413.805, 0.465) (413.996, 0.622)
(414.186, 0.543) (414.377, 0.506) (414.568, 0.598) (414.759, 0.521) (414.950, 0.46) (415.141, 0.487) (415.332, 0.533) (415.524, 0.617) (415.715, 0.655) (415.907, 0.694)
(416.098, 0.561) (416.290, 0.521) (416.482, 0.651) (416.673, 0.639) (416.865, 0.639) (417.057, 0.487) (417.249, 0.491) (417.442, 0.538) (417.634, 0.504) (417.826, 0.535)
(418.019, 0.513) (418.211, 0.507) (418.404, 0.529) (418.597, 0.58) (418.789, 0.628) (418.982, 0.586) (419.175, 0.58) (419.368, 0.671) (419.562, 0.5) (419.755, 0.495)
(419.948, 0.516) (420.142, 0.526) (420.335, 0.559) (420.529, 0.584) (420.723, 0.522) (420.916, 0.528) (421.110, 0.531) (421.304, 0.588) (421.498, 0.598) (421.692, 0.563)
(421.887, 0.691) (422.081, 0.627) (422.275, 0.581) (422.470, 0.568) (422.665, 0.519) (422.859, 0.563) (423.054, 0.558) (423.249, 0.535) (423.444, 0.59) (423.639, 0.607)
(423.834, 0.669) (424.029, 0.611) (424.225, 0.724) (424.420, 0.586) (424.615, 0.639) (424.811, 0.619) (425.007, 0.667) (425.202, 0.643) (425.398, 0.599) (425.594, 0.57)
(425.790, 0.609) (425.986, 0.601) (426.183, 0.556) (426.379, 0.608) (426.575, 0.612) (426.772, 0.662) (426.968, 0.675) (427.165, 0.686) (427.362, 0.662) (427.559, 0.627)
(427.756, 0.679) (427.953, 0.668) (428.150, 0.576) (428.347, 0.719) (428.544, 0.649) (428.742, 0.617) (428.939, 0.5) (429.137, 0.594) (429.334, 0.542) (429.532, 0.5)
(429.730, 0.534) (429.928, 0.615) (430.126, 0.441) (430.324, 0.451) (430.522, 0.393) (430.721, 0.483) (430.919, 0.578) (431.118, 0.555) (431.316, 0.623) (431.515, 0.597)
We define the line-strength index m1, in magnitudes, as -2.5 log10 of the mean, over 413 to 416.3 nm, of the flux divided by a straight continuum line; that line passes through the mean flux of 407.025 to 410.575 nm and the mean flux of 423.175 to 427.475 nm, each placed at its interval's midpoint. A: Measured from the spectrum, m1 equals 0.08 mag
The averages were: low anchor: 0.579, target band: 0.552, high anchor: 0.625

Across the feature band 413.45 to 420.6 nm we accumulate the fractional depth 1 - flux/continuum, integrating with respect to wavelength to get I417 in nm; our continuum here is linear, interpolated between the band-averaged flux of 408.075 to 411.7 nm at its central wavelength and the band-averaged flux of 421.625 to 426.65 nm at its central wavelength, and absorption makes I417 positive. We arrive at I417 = 0.53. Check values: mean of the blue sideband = 0.595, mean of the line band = 0.556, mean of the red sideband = 0.605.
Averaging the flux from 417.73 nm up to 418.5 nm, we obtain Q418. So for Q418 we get 0.521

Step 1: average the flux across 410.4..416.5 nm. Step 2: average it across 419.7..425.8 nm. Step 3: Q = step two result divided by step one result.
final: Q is 1.04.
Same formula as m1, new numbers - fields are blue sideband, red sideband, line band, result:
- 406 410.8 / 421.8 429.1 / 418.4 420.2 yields 0.07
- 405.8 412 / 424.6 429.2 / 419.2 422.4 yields 0.08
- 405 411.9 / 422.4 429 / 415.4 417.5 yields 0.01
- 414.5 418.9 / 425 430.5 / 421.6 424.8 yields -0.04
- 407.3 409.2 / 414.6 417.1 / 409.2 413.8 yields 0.03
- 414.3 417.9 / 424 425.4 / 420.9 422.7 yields 0.05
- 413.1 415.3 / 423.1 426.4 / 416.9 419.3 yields 0.03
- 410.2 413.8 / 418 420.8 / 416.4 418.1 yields 0.00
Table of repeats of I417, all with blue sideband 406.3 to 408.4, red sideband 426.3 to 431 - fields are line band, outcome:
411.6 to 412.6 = -0.08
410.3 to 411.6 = 0.02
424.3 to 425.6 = -0.10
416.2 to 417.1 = -0.05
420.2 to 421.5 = 0.04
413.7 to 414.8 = 0.03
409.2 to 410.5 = -0.06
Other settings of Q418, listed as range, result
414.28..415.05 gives 0.521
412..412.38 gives 0.562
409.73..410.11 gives 0.54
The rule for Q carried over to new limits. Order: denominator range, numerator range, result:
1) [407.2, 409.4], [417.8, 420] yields 0.93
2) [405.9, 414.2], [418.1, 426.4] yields 1.02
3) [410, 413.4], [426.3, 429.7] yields 1.10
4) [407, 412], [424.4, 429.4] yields 1.08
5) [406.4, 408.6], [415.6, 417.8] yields 1.05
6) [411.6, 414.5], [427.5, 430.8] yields 1.00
